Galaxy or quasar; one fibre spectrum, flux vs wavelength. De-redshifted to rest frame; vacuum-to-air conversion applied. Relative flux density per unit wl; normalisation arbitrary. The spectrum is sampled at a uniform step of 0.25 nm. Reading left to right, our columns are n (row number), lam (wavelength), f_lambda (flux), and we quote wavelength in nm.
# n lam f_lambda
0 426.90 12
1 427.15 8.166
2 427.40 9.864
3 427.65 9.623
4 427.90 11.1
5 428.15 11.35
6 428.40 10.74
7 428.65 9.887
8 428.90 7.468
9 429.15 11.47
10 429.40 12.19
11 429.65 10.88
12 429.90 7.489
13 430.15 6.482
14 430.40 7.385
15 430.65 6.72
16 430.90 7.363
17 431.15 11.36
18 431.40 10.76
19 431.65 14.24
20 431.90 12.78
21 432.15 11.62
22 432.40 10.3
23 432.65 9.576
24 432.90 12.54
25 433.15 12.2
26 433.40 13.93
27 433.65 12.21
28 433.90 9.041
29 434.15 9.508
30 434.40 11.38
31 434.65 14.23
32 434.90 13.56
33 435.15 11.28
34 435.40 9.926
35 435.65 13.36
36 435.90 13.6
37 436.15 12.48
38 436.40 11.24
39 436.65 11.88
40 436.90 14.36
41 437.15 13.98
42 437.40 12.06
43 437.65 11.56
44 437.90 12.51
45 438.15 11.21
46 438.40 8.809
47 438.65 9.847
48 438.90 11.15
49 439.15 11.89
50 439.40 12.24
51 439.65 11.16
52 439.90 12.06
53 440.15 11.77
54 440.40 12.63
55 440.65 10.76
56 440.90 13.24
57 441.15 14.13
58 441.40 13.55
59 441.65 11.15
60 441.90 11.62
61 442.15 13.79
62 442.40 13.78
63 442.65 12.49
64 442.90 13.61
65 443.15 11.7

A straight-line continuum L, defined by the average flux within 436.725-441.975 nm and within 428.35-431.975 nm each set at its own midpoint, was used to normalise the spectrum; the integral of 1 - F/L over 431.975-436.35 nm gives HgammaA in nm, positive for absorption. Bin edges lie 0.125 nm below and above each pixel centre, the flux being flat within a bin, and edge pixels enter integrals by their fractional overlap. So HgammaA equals -0.44 nm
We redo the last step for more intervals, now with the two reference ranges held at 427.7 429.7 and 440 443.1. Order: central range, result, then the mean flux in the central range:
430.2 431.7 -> 0.24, 9.25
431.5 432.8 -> -0.07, 11.7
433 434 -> -0.05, 11.9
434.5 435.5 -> -0.06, 12.3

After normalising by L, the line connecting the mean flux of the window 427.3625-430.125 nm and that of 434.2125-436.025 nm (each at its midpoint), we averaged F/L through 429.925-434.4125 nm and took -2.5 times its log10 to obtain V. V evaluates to 0.09 mag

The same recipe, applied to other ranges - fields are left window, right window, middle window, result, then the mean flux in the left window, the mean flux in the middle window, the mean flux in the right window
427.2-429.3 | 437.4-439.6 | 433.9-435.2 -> -0.09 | 10.1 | 11.7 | 11.2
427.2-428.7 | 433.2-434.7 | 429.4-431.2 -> 0.28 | 10.3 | 8.38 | 11.6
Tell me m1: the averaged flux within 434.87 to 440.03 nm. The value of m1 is 11.9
